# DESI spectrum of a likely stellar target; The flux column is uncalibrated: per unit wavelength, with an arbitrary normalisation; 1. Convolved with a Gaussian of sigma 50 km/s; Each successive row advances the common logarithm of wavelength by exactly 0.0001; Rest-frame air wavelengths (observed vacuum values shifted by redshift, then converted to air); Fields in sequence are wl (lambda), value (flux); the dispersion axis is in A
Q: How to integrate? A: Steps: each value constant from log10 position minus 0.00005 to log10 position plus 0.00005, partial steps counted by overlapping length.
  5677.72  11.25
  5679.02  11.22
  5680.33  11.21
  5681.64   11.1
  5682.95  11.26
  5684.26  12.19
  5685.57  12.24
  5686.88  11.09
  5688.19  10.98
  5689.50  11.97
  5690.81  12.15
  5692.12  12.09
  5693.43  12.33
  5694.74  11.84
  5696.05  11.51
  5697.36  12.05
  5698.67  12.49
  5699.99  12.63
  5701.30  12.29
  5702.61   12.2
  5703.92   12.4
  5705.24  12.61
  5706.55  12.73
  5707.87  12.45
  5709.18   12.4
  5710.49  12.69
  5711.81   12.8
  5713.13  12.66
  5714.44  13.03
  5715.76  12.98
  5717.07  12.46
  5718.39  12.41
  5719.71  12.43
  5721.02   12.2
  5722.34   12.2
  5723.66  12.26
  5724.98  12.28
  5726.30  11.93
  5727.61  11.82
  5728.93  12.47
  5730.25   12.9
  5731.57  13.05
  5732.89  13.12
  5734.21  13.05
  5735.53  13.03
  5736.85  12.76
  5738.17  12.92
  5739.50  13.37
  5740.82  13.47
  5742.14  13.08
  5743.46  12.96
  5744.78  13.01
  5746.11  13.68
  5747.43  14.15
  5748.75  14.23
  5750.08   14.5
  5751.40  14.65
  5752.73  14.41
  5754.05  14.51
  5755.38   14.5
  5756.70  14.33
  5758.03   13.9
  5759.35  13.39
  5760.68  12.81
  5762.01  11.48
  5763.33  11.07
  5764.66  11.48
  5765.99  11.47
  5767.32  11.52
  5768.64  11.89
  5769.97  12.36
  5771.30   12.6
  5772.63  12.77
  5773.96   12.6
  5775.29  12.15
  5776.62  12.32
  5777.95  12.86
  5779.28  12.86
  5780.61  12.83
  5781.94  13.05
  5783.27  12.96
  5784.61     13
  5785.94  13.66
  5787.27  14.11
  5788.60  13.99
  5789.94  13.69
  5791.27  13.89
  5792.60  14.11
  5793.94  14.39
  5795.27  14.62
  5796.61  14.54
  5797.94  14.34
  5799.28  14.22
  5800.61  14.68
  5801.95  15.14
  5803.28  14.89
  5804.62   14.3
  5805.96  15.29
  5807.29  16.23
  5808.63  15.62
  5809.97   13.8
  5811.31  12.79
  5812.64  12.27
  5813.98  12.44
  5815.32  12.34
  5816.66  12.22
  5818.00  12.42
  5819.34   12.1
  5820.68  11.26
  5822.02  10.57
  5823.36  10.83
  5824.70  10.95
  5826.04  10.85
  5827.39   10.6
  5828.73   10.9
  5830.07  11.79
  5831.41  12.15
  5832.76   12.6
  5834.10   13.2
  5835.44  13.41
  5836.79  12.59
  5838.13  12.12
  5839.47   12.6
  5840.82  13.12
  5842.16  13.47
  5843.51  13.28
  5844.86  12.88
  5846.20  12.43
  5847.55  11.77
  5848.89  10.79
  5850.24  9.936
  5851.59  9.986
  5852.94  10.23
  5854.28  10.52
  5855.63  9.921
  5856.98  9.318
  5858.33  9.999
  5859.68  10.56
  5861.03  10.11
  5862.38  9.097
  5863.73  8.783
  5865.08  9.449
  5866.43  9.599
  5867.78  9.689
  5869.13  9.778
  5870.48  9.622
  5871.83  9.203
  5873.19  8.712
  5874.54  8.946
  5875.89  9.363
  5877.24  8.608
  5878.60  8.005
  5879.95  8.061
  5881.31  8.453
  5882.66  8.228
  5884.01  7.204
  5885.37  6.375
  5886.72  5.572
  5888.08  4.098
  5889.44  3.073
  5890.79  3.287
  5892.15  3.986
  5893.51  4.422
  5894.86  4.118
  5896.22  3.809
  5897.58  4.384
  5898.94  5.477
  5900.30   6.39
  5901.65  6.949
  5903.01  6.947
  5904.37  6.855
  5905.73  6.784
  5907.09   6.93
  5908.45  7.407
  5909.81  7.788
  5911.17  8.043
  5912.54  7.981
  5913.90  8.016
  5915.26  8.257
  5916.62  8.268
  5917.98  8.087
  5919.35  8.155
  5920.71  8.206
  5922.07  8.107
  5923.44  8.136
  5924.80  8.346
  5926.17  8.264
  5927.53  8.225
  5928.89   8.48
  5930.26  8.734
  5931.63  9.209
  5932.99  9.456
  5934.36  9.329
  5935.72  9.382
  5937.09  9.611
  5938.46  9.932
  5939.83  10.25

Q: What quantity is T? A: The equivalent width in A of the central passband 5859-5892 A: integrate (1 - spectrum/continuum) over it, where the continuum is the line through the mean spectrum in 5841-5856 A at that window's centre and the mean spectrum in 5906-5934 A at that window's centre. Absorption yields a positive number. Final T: 7.4 A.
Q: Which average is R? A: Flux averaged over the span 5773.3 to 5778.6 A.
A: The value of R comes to 12.5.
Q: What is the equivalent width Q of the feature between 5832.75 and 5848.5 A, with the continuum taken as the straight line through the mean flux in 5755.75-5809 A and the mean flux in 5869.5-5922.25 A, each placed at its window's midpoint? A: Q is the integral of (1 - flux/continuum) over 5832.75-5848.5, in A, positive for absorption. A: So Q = -4.1 A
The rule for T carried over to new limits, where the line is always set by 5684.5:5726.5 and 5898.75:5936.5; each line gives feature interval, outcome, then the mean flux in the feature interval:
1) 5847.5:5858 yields -1.0 A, 10.2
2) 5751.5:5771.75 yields -3.1 A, 12.8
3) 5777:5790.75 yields -3.3 A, 13.3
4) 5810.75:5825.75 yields -2.7 A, 11.8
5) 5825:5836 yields -2.4 A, 11.9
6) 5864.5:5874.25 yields -0.5 A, 9.42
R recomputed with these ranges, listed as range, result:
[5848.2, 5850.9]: 10.4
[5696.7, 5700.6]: 12.4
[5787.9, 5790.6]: 13.8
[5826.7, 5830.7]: 11.1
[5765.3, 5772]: 12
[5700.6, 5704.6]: 12.3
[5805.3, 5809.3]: 15.7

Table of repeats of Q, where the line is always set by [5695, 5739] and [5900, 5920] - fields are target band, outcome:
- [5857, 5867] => -1.0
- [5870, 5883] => -0.5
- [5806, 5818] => -4.1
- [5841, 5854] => -3.5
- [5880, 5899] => 6.7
